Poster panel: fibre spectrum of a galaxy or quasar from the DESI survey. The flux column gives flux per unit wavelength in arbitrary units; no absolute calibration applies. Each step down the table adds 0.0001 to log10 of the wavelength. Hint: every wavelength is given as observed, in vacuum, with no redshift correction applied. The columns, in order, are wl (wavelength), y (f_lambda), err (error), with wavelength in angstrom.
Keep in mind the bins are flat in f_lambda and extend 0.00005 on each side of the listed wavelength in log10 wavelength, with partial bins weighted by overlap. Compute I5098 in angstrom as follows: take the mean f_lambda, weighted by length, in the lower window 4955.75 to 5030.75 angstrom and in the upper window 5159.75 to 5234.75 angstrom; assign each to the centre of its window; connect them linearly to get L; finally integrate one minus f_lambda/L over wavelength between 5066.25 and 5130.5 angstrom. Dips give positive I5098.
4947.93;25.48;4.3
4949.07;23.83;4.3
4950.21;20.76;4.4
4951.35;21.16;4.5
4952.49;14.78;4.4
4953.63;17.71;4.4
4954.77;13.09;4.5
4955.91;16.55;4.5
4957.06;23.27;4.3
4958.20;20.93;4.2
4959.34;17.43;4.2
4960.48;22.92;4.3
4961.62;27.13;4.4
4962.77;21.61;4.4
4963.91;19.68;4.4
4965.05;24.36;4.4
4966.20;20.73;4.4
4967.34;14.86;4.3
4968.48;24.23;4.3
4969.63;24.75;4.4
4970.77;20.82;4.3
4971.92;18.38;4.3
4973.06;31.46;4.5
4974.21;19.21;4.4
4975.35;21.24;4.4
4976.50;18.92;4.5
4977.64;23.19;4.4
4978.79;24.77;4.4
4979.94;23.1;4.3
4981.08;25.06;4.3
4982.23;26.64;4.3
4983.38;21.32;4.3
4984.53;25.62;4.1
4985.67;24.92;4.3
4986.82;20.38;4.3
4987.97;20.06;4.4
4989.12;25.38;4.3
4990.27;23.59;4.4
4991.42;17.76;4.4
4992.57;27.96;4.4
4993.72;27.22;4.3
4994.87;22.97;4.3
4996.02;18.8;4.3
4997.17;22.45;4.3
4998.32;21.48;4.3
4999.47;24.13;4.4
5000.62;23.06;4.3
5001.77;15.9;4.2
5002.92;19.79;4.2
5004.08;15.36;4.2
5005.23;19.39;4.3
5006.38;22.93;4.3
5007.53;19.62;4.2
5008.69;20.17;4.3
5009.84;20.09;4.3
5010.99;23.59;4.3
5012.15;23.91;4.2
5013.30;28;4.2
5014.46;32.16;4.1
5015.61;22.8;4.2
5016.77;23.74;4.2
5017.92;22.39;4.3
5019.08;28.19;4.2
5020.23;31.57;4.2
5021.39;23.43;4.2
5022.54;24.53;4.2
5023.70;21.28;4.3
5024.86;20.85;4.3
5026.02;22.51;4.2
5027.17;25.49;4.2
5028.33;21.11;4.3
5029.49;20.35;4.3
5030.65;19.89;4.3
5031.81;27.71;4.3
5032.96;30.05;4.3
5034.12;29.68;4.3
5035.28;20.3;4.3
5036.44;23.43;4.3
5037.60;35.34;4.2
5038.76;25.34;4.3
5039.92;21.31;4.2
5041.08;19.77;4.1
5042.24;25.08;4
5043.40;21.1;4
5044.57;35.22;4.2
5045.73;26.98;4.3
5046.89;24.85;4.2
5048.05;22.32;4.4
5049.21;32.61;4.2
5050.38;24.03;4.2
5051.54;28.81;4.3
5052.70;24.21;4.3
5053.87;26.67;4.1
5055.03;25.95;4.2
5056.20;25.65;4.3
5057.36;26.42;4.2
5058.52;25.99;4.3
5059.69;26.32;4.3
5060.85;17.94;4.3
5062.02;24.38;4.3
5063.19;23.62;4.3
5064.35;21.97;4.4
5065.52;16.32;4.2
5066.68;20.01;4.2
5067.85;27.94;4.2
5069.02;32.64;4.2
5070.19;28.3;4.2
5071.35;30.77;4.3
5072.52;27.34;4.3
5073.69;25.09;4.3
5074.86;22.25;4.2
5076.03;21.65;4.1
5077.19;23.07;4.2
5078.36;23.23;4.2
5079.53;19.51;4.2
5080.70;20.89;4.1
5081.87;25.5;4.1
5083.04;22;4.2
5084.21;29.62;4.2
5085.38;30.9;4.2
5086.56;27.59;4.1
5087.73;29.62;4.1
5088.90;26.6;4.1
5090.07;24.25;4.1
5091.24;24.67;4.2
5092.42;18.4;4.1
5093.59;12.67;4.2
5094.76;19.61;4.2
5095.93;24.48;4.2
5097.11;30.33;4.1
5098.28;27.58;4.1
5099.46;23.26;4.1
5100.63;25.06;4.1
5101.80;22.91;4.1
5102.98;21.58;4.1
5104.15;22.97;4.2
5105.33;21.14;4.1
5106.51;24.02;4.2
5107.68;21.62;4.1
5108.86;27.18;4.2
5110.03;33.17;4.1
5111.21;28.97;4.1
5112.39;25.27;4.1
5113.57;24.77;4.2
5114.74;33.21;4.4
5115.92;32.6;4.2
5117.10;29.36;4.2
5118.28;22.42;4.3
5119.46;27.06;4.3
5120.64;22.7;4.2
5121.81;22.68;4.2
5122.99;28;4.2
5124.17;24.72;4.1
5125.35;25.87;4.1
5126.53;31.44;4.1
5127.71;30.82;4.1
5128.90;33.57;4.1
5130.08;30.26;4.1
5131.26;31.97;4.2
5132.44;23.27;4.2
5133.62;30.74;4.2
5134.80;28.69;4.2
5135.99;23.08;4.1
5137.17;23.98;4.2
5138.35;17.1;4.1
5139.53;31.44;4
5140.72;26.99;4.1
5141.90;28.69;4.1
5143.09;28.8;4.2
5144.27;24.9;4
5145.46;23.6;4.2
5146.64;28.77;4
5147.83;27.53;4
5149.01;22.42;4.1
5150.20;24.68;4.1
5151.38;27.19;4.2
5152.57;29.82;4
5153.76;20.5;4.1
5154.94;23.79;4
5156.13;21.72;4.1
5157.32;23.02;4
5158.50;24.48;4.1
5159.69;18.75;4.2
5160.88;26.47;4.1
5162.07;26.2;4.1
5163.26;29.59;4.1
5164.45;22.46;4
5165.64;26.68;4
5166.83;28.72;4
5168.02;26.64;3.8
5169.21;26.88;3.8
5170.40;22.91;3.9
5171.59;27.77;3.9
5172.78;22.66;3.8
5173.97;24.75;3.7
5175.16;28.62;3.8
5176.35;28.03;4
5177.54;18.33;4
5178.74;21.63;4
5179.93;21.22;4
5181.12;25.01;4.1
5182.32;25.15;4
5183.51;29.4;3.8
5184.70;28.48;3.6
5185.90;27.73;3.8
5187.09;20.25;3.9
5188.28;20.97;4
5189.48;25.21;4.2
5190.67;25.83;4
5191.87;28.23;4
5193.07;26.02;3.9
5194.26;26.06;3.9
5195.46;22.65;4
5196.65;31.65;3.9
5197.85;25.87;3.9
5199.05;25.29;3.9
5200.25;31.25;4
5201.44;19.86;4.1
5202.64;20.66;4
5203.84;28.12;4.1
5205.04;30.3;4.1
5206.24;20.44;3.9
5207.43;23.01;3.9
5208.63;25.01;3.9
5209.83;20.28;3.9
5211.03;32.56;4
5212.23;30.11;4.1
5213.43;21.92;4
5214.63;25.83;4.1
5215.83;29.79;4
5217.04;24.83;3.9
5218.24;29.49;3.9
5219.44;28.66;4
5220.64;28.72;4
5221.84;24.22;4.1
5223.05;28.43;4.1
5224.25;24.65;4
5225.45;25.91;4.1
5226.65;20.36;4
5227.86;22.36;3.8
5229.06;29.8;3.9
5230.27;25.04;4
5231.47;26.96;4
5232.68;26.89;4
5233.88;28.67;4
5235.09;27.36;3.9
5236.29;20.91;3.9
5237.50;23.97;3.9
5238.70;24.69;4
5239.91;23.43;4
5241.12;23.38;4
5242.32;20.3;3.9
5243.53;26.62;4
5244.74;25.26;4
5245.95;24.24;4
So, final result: -3.95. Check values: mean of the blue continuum 22.6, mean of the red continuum 25.7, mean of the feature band 25.7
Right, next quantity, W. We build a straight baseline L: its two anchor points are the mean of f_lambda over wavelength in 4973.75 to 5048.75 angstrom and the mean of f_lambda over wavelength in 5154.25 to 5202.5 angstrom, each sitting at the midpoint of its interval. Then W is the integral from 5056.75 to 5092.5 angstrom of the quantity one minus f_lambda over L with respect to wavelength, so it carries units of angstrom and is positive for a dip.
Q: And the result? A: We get -0.95 angstrom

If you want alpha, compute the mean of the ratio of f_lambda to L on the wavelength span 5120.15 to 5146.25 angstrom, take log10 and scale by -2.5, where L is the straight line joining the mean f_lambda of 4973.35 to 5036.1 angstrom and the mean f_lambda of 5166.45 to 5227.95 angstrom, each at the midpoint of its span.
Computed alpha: -0.095 mag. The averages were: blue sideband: 23.1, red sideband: 25.6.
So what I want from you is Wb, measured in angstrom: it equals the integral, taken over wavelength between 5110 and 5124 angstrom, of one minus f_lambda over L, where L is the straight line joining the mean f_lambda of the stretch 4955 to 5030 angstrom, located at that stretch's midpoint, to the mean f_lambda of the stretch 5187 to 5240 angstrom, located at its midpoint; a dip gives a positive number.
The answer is -1.7 angstrom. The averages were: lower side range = 22.5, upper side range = 25.7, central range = 27.2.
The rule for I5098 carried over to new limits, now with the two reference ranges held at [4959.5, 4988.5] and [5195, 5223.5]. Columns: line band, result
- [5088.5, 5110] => 0.9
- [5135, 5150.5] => -0.3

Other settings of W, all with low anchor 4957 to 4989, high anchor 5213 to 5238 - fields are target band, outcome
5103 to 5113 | -0.4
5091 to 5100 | 0.6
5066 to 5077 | -1.0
